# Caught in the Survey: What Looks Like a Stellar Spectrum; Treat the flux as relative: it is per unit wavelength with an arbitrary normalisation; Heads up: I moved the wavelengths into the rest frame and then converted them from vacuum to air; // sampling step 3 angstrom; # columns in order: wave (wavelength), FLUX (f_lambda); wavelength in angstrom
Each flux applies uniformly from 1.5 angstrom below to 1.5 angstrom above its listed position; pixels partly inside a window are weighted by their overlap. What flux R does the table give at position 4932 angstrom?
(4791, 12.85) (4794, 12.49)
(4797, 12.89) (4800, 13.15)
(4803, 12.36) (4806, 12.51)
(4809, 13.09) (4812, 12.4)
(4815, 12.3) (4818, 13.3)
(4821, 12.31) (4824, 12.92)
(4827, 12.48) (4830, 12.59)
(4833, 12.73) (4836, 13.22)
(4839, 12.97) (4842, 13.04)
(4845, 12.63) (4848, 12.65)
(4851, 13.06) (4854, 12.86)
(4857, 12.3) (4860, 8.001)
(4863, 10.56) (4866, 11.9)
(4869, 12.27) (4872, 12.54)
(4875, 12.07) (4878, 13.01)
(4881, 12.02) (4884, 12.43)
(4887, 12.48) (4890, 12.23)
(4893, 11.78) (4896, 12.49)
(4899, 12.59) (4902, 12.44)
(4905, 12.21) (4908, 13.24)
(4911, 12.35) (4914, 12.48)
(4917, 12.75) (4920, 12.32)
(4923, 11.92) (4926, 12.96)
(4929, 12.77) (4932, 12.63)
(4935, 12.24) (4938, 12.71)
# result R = 12.63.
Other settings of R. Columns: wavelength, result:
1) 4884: 12.43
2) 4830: 12.59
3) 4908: 13.24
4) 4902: 12.44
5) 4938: 12.71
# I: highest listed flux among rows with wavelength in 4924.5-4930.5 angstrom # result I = 12.96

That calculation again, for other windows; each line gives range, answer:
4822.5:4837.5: 13.22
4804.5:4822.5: 13.3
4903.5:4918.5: 13.24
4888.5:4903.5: 12.59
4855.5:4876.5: 12.54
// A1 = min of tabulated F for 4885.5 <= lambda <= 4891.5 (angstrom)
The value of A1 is 12.23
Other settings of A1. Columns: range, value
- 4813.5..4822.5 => 12.3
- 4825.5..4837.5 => 12.48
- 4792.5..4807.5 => 12.36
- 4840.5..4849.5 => 12.63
